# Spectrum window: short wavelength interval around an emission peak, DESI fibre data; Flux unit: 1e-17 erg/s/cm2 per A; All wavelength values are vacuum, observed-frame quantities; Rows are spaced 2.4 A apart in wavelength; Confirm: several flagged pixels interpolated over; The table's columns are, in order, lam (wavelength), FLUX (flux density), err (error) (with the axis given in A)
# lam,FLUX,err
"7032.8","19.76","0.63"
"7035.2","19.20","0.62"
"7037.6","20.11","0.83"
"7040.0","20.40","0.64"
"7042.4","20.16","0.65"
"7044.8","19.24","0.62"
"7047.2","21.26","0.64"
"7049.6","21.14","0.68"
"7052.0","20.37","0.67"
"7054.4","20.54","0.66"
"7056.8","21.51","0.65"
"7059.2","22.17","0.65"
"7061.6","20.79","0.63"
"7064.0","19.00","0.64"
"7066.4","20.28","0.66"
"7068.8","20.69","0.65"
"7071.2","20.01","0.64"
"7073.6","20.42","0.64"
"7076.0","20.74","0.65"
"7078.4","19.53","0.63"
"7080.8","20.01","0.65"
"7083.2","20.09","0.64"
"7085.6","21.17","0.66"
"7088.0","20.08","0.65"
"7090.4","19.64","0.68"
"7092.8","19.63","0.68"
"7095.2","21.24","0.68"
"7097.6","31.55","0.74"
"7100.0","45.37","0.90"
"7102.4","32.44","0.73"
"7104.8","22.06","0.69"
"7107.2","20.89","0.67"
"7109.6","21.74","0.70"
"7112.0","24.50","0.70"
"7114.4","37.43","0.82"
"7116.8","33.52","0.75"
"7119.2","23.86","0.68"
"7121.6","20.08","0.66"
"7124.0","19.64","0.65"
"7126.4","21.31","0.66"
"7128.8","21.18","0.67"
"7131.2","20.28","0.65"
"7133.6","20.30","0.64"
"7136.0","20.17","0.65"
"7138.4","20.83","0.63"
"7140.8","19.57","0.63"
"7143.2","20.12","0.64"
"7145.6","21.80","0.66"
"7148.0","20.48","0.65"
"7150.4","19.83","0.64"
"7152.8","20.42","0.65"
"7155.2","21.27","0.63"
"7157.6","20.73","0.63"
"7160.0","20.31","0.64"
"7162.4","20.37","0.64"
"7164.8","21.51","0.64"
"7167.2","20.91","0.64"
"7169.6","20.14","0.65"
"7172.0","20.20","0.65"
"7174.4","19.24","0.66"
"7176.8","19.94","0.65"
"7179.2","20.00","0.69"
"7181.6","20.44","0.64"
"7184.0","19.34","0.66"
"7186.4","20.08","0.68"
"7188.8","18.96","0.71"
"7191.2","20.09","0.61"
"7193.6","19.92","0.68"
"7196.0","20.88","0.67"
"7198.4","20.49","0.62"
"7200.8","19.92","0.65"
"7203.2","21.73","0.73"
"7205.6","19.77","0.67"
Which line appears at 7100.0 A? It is [S II]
